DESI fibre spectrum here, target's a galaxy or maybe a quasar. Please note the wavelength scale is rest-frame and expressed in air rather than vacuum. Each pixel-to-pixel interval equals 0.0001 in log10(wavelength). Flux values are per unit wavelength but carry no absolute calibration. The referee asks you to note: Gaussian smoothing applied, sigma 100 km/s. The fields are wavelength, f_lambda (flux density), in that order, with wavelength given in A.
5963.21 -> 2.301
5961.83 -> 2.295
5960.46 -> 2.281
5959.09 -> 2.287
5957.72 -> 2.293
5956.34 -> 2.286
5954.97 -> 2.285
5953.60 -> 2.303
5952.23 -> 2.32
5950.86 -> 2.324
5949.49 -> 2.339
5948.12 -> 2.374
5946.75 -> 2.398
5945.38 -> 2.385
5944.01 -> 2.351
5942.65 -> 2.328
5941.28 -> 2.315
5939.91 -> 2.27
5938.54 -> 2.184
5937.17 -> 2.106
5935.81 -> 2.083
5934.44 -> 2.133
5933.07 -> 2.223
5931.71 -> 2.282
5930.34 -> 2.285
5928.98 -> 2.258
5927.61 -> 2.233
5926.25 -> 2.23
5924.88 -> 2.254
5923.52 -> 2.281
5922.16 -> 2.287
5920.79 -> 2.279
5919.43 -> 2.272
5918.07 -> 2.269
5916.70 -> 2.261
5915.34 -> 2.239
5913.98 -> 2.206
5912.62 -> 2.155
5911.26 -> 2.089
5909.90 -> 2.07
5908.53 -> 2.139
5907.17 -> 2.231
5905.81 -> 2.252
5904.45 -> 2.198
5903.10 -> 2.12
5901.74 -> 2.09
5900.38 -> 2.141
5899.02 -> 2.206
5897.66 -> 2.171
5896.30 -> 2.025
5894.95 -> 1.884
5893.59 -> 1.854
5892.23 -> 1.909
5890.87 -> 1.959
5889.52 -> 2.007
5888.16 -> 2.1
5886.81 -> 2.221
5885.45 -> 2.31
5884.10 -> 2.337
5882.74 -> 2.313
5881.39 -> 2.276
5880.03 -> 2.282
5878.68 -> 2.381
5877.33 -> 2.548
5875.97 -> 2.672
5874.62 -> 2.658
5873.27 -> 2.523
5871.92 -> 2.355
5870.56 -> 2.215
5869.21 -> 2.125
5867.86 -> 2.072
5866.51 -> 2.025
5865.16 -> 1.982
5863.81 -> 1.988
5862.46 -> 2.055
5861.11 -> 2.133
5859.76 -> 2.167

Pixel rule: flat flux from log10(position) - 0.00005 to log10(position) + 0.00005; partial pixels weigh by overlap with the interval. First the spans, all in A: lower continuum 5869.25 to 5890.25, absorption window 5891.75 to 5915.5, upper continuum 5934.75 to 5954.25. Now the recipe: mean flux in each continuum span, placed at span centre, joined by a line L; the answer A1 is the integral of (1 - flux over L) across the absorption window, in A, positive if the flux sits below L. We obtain 2.2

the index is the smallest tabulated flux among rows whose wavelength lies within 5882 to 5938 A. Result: 1.854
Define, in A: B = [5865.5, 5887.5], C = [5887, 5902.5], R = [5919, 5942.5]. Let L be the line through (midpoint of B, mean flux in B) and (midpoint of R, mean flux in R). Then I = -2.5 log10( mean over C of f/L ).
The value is 0.13 mag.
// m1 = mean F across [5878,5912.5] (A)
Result 2.14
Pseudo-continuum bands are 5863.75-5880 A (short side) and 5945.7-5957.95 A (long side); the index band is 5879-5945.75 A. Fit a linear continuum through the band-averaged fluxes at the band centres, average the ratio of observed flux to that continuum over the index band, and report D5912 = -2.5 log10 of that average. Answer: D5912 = 0.06 mag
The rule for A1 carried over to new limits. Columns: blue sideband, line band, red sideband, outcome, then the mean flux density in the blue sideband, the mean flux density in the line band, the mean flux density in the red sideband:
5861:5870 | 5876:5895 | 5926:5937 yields -0.9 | 2.05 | 2.2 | 2.21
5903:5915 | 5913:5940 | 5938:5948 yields 0.2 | 2.17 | 2.23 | 2.32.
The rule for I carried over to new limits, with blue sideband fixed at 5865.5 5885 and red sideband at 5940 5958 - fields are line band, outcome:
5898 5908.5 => 0.08 mag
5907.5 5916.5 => 0.08 mag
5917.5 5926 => 0.03 mag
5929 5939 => 0.07 mag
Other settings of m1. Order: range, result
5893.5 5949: 2.21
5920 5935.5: 2.25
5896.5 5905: 2.15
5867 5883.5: 2.36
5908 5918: 2.17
